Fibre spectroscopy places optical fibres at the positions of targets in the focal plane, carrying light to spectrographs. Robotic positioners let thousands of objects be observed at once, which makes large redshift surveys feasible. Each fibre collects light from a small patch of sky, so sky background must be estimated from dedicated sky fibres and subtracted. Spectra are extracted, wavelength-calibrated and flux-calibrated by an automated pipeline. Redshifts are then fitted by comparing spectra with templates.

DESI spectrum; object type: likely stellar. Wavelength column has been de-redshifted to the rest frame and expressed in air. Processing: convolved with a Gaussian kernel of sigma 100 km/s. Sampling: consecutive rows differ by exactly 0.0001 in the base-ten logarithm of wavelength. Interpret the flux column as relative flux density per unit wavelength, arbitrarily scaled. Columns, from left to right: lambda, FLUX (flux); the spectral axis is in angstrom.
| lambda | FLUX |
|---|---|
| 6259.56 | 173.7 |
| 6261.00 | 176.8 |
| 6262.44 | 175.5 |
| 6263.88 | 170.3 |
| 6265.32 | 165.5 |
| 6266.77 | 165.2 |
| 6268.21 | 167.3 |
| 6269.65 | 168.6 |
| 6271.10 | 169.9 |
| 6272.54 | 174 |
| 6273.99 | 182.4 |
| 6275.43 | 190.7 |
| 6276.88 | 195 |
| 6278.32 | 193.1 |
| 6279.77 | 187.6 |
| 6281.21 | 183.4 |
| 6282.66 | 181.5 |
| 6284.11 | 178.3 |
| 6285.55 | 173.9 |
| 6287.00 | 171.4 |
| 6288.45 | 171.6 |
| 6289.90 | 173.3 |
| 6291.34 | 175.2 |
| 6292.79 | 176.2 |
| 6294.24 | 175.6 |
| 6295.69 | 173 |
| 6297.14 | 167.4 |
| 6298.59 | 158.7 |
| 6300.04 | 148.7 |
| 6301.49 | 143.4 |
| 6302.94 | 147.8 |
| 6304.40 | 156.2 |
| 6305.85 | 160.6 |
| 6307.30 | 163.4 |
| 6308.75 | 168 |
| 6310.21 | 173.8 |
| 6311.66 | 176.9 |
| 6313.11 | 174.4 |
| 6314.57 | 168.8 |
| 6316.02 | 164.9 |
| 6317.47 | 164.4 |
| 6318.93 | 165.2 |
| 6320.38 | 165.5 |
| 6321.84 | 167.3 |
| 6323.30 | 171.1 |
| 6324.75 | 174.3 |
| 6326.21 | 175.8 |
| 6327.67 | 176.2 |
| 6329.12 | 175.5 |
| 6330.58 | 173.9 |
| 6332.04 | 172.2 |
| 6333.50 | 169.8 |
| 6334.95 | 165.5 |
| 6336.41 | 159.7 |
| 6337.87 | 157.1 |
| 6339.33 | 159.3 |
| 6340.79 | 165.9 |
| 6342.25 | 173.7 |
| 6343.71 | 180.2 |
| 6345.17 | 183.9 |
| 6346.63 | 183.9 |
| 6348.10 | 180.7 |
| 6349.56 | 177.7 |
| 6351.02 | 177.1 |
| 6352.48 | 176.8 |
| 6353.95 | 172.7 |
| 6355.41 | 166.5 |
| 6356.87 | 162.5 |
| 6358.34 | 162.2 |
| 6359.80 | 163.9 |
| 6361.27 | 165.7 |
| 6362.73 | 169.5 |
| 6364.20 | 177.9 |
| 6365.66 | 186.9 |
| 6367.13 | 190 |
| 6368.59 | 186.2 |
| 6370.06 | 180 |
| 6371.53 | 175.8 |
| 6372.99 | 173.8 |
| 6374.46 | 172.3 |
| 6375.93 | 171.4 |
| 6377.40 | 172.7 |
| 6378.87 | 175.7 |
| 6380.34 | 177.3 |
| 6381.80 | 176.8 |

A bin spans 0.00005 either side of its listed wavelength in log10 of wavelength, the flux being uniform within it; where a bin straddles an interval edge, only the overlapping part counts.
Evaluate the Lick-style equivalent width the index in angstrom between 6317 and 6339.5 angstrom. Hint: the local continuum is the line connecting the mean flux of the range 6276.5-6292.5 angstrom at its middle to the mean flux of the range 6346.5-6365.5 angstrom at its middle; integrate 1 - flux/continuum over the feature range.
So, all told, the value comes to 0.9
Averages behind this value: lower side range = 180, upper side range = 172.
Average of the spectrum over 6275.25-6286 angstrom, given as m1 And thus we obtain 186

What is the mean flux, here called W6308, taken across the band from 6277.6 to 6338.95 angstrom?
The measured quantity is 169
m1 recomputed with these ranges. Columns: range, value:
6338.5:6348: 175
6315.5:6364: 170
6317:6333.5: 171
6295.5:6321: 163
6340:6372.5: 175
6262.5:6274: 170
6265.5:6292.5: 178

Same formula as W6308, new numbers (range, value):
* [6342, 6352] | 180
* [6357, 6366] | 170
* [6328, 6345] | 169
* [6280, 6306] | 168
